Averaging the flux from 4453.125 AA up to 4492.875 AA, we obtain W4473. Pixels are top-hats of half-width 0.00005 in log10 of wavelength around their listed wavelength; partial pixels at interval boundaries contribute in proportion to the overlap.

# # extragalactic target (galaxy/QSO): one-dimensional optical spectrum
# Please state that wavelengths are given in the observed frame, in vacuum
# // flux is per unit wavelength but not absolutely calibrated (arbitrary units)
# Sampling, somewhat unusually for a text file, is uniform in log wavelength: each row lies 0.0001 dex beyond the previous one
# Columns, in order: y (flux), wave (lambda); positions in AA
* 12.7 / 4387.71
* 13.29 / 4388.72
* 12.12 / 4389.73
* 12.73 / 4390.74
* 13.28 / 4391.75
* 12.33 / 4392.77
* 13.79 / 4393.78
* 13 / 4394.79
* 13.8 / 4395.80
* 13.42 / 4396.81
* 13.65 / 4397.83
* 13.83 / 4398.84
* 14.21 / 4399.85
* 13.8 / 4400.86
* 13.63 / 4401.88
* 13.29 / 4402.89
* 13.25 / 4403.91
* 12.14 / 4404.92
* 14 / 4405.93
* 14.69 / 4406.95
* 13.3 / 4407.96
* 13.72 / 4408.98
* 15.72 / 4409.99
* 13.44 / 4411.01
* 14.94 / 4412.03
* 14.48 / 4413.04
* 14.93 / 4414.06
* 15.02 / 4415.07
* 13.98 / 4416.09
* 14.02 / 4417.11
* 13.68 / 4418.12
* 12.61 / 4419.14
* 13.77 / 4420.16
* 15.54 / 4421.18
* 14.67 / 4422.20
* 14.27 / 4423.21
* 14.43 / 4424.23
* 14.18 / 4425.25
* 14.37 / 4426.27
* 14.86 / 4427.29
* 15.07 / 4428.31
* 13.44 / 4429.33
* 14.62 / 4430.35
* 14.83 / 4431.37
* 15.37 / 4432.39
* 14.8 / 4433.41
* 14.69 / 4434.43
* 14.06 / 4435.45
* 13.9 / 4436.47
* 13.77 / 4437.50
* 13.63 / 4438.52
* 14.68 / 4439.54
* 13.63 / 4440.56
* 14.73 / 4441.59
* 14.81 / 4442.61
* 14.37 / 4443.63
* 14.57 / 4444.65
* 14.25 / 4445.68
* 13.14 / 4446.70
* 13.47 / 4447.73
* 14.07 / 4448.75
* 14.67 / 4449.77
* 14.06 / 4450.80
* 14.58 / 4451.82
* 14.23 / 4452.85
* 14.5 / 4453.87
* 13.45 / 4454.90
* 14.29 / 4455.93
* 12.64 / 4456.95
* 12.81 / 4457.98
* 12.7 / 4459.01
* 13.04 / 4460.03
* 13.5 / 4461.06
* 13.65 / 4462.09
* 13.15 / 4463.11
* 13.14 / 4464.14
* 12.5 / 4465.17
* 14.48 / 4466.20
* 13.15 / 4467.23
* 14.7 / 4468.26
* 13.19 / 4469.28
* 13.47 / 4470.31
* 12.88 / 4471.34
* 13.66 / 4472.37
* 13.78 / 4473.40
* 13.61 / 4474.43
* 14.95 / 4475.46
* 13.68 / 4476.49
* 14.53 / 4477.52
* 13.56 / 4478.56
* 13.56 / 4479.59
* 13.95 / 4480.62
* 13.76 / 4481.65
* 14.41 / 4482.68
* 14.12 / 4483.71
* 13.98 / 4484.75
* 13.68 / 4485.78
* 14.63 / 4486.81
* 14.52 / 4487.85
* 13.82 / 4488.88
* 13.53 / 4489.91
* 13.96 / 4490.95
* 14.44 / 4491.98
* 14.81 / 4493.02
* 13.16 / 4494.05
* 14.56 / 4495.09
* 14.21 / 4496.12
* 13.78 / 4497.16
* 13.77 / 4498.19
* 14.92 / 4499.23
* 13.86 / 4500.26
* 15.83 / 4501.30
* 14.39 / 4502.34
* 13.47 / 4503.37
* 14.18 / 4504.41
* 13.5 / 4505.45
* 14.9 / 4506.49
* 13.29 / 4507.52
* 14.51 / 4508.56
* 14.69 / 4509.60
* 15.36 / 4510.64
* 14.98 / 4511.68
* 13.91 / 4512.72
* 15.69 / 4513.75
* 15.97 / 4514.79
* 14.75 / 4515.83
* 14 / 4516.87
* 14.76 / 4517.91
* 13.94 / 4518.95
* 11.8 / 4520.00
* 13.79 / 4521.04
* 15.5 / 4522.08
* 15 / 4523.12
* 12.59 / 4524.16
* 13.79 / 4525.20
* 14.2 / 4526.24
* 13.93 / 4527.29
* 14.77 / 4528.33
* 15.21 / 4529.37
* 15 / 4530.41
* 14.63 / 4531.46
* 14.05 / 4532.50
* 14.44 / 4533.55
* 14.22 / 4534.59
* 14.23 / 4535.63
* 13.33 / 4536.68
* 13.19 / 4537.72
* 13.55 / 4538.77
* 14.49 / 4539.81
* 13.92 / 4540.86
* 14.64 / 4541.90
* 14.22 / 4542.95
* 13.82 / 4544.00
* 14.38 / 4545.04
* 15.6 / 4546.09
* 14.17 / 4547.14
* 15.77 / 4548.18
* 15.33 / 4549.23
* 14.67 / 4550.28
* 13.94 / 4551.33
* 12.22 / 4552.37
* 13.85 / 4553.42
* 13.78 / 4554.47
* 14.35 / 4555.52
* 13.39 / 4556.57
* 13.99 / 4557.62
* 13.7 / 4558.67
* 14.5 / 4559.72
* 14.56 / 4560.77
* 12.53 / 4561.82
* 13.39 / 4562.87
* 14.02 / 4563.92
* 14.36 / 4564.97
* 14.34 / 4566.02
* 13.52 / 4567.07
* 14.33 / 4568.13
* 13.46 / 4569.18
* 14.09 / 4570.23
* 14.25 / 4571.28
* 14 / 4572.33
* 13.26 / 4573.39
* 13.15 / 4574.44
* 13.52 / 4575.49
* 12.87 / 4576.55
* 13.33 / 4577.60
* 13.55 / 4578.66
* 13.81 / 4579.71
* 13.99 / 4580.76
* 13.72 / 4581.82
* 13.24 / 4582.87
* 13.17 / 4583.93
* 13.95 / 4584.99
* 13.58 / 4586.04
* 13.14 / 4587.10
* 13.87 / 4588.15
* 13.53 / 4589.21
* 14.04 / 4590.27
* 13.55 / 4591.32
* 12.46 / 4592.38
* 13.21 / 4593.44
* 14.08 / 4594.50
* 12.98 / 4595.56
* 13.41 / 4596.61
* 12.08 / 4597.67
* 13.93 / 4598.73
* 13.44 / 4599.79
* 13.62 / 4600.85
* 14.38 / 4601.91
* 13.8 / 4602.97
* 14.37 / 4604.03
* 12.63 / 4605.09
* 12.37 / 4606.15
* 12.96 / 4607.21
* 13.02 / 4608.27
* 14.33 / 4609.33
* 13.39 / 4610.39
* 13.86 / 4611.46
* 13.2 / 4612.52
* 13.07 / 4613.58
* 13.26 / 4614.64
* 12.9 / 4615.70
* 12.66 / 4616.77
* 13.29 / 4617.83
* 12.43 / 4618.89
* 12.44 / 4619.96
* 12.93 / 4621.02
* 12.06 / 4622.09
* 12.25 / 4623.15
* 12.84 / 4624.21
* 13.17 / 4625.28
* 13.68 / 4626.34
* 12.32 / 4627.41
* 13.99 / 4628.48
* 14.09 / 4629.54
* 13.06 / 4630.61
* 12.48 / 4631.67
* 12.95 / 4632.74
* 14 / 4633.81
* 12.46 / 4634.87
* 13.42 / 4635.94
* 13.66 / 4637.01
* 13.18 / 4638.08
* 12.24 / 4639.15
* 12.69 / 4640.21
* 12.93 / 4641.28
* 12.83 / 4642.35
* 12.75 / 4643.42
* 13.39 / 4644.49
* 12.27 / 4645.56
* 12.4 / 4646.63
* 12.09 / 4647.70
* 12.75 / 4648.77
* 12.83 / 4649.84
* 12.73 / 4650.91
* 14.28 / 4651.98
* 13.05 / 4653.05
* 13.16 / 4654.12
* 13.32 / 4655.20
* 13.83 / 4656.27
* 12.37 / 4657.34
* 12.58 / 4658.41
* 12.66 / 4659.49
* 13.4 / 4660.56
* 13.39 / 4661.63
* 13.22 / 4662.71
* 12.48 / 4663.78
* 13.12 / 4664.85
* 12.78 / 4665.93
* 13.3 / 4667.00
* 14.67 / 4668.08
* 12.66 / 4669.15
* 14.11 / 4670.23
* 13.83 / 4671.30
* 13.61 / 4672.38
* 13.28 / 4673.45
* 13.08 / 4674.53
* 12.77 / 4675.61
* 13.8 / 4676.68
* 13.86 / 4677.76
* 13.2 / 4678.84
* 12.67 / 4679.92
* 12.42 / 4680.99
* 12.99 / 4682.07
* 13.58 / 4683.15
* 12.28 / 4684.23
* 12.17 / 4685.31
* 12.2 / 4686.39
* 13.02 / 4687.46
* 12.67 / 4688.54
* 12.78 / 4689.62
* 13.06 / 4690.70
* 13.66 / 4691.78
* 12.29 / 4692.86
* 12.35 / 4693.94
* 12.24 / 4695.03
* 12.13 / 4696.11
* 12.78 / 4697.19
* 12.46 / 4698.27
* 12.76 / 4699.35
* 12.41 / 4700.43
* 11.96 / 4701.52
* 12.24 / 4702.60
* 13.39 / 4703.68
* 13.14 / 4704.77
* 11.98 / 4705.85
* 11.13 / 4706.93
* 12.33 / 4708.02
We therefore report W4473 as 13.7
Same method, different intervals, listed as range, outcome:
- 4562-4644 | 13.3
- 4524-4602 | 13.9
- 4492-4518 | 14.4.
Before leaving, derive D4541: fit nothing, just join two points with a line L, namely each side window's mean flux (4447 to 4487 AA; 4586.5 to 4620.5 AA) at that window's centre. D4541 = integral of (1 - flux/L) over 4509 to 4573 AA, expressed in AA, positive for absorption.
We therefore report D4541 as -3.3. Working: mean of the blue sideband 13.7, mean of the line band 14.2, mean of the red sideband 13.3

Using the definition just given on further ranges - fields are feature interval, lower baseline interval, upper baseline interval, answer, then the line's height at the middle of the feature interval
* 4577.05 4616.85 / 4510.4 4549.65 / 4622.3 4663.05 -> 0.4 AA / 13.6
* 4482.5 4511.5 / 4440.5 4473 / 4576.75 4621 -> -1.3 AA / 13.6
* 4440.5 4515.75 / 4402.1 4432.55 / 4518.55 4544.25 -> 0.6 AA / 14.1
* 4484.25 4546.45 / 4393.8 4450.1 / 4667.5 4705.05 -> -2.5 AA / 13.7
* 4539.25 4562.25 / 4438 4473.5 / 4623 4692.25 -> -1.3 AA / 13.4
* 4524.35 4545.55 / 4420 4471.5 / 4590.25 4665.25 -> -0.9 AA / 13.6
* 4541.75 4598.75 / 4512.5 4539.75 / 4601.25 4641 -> -0.2 AA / 13.7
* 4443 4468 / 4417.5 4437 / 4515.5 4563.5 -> 1.1 AA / 14.3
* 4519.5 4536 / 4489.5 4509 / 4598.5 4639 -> -0.3 AA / 13.9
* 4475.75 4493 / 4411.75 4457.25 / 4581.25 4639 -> -0.1 AA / 14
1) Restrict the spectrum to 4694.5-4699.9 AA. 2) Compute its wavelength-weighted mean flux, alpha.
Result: 12.5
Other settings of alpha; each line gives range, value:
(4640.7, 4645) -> 13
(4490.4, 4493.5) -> 14.4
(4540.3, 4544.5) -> 14.1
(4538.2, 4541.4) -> 14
